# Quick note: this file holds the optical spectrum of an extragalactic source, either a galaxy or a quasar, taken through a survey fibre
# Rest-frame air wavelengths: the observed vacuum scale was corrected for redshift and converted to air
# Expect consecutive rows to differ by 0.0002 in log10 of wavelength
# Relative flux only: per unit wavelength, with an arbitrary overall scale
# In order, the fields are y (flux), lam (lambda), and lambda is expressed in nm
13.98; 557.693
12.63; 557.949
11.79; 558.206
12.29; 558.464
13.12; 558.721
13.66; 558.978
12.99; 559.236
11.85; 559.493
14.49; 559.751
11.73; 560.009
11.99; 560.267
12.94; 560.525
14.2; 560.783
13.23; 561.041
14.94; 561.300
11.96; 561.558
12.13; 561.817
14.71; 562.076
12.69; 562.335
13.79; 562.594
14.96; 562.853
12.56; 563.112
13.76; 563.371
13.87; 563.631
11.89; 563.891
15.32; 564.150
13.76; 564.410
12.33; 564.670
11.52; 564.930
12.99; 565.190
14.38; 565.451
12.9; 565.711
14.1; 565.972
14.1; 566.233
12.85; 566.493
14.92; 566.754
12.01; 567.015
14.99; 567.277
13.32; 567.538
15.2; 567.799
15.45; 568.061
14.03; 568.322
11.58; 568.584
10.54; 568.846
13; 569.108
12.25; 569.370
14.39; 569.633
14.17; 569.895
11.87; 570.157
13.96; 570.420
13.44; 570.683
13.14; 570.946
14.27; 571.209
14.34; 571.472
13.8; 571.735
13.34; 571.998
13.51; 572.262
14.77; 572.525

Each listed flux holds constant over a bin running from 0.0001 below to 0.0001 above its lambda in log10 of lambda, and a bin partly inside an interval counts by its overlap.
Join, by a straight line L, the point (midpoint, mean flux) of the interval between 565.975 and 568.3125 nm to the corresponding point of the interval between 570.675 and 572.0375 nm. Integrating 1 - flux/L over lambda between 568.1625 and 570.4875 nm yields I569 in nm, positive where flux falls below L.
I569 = 0.18 nm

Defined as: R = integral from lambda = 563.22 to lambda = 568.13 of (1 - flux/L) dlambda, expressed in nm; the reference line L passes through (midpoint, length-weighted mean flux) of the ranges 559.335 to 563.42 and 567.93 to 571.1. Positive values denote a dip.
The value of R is -0.17 nm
